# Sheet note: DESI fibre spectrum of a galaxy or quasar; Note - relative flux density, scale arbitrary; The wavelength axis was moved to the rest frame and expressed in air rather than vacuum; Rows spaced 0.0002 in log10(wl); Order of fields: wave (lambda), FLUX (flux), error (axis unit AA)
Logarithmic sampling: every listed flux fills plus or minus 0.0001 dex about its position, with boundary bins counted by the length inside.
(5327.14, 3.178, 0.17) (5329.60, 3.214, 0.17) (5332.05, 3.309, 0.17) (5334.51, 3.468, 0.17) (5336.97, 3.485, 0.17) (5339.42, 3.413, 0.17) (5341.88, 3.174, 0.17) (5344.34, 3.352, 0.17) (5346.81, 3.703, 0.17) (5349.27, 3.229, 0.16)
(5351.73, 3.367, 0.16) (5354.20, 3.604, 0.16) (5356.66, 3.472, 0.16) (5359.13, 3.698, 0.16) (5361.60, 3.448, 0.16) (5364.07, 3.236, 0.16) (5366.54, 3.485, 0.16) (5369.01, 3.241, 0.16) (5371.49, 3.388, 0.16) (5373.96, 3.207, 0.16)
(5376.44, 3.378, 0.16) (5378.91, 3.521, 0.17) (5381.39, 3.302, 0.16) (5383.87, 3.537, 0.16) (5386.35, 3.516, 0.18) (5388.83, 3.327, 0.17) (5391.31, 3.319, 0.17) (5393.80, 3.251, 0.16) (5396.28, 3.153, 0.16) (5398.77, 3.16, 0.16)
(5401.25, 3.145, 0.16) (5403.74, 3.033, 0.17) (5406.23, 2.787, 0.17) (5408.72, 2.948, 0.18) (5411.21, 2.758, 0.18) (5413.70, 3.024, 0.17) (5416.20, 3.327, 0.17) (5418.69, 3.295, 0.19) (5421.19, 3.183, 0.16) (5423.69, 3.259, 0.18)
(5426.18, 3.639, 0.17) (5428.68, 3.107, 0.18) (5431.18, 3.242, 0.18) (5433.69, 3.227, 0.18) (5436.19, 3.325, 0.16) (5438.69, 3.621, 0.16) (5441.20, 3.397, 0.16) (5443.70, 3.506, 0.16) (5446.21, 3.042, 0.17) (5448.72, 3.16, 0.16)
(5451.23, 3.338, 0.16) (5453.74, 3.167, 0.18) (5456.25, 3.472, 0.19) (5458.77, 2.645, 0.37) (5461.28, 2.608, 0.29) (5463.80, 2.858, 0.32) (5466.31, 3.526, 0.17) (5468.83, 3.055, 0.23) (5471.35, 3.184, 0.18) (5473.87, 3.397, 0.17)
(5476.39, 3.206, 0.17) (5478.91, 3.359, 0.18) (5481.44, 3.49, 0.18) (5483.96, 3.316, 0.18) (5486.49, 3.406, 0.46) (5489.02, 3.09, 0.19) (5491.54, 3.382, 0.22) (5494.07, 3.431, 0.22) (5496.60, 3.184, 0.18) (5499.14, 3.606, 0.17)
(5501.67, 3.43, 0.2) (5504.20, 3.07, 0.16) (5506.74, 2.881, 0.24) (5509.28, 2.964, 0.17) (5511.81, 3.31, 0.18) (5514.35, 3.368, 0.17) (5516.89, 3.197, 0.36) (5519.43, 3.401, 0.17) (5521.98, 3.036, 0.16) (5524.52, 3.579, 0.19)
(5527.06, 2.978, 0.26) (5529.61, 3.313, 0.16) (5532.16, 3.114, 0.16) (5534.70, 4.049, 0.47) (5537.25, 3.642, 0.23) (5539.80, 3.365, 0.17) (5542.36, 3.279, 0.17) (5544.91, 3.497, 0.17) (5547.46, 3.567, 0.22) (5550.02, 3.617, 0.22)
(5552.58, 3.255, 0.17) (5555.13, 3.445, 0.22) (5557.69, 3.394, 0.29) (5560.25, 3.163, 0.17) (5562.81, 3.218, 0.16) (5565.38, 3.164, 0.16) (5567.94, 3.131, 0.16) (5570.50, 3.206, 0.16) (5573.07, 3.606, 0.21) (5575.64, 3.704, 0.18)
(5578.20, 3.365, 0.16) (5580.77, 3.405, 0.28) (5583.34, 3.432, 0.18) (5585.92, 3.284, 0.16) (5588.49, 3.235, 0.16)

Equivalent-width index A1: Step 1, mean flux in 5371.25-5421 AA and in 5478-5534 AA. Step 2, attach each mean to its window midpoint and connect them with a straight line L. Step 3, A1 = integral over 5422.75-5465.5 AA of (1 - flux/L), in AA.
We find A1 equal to 0.3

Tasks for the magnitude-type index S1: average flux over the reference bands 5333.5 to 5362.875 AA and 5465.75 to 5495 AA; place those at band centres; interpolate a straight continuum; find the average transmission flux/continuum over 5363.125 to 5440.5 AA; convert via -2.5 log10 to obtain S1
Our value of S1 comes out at 0.05 mag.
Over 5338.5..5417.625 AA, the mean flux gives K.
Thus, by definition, 3.3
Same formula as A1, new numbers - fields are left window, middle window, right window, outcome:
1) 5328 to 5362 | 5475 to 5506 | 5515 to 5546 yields 0.5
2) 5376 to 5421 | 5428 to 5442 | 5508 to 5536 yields -0.4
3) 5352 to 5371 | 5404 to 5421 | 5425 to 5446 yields 1.8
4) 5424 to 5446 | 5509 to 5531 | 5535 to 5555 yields 1.3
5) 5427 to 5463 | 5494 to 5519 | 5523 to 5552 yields 0.9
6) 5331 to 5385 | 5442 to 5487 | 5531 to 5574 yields 2.6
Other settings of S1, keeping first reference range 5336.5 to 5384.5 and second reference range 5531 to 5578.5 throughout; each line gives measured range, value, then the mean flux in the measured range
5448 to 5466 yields 0.12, 3.06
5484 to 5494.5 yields 0.03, 3.32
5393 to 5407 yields 0.11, 3.09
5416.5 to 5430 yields 0.04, 3.3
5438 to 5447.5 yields 0.01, 3.38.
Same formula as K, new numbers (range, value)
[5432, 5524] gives 3.24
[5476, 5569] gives 3.32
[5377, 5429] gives 3.22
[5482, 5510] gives 3.26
